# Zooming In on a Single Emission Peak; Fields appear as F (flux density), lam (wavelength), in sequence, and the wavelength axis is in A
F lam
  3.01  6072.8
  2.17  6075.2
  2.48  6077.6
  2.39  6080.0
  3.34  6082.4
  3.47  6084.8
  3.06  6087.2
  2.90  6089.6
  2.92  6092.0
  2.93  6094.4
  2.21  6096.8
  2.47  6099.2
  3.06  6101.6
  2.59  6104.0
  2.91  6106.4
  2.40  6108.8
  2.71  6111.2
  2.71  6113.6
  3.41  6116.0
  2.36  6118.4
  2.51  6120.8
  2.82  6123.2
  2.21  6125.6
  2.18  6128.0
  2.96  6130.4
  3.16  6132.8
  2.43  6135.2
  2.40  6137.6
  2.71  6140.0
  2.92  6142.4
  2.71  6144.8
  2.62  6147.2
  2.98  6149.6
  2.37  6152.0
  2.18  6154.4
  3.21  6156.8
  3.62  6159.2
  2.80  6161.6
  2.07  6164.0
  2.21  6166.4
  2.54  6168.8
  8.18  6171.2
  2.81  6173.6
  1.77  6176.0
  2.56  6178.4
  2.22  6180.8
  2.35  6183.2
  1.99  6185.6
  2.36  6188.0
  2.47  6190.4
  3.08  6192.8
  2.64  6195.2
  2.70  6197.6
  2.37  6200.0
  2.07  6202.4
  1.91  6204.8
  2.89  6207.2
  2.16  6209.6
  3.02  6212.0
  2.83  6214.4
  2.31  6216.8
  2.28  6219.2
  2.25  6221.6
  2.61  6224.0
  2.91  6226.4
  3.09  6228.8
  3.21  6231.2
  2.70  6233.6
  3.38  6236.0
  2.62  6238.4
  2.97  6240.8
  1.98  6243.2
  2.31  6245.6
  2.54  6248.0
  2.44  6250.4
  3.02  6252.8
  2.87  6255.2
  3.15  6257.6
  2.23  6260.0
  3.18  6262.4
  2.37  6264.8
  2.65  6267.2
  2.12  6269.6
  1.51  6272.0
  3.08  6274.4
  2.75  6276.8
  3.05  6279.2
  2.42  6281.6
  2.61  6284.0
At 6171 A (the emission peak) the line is H-beta 4861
